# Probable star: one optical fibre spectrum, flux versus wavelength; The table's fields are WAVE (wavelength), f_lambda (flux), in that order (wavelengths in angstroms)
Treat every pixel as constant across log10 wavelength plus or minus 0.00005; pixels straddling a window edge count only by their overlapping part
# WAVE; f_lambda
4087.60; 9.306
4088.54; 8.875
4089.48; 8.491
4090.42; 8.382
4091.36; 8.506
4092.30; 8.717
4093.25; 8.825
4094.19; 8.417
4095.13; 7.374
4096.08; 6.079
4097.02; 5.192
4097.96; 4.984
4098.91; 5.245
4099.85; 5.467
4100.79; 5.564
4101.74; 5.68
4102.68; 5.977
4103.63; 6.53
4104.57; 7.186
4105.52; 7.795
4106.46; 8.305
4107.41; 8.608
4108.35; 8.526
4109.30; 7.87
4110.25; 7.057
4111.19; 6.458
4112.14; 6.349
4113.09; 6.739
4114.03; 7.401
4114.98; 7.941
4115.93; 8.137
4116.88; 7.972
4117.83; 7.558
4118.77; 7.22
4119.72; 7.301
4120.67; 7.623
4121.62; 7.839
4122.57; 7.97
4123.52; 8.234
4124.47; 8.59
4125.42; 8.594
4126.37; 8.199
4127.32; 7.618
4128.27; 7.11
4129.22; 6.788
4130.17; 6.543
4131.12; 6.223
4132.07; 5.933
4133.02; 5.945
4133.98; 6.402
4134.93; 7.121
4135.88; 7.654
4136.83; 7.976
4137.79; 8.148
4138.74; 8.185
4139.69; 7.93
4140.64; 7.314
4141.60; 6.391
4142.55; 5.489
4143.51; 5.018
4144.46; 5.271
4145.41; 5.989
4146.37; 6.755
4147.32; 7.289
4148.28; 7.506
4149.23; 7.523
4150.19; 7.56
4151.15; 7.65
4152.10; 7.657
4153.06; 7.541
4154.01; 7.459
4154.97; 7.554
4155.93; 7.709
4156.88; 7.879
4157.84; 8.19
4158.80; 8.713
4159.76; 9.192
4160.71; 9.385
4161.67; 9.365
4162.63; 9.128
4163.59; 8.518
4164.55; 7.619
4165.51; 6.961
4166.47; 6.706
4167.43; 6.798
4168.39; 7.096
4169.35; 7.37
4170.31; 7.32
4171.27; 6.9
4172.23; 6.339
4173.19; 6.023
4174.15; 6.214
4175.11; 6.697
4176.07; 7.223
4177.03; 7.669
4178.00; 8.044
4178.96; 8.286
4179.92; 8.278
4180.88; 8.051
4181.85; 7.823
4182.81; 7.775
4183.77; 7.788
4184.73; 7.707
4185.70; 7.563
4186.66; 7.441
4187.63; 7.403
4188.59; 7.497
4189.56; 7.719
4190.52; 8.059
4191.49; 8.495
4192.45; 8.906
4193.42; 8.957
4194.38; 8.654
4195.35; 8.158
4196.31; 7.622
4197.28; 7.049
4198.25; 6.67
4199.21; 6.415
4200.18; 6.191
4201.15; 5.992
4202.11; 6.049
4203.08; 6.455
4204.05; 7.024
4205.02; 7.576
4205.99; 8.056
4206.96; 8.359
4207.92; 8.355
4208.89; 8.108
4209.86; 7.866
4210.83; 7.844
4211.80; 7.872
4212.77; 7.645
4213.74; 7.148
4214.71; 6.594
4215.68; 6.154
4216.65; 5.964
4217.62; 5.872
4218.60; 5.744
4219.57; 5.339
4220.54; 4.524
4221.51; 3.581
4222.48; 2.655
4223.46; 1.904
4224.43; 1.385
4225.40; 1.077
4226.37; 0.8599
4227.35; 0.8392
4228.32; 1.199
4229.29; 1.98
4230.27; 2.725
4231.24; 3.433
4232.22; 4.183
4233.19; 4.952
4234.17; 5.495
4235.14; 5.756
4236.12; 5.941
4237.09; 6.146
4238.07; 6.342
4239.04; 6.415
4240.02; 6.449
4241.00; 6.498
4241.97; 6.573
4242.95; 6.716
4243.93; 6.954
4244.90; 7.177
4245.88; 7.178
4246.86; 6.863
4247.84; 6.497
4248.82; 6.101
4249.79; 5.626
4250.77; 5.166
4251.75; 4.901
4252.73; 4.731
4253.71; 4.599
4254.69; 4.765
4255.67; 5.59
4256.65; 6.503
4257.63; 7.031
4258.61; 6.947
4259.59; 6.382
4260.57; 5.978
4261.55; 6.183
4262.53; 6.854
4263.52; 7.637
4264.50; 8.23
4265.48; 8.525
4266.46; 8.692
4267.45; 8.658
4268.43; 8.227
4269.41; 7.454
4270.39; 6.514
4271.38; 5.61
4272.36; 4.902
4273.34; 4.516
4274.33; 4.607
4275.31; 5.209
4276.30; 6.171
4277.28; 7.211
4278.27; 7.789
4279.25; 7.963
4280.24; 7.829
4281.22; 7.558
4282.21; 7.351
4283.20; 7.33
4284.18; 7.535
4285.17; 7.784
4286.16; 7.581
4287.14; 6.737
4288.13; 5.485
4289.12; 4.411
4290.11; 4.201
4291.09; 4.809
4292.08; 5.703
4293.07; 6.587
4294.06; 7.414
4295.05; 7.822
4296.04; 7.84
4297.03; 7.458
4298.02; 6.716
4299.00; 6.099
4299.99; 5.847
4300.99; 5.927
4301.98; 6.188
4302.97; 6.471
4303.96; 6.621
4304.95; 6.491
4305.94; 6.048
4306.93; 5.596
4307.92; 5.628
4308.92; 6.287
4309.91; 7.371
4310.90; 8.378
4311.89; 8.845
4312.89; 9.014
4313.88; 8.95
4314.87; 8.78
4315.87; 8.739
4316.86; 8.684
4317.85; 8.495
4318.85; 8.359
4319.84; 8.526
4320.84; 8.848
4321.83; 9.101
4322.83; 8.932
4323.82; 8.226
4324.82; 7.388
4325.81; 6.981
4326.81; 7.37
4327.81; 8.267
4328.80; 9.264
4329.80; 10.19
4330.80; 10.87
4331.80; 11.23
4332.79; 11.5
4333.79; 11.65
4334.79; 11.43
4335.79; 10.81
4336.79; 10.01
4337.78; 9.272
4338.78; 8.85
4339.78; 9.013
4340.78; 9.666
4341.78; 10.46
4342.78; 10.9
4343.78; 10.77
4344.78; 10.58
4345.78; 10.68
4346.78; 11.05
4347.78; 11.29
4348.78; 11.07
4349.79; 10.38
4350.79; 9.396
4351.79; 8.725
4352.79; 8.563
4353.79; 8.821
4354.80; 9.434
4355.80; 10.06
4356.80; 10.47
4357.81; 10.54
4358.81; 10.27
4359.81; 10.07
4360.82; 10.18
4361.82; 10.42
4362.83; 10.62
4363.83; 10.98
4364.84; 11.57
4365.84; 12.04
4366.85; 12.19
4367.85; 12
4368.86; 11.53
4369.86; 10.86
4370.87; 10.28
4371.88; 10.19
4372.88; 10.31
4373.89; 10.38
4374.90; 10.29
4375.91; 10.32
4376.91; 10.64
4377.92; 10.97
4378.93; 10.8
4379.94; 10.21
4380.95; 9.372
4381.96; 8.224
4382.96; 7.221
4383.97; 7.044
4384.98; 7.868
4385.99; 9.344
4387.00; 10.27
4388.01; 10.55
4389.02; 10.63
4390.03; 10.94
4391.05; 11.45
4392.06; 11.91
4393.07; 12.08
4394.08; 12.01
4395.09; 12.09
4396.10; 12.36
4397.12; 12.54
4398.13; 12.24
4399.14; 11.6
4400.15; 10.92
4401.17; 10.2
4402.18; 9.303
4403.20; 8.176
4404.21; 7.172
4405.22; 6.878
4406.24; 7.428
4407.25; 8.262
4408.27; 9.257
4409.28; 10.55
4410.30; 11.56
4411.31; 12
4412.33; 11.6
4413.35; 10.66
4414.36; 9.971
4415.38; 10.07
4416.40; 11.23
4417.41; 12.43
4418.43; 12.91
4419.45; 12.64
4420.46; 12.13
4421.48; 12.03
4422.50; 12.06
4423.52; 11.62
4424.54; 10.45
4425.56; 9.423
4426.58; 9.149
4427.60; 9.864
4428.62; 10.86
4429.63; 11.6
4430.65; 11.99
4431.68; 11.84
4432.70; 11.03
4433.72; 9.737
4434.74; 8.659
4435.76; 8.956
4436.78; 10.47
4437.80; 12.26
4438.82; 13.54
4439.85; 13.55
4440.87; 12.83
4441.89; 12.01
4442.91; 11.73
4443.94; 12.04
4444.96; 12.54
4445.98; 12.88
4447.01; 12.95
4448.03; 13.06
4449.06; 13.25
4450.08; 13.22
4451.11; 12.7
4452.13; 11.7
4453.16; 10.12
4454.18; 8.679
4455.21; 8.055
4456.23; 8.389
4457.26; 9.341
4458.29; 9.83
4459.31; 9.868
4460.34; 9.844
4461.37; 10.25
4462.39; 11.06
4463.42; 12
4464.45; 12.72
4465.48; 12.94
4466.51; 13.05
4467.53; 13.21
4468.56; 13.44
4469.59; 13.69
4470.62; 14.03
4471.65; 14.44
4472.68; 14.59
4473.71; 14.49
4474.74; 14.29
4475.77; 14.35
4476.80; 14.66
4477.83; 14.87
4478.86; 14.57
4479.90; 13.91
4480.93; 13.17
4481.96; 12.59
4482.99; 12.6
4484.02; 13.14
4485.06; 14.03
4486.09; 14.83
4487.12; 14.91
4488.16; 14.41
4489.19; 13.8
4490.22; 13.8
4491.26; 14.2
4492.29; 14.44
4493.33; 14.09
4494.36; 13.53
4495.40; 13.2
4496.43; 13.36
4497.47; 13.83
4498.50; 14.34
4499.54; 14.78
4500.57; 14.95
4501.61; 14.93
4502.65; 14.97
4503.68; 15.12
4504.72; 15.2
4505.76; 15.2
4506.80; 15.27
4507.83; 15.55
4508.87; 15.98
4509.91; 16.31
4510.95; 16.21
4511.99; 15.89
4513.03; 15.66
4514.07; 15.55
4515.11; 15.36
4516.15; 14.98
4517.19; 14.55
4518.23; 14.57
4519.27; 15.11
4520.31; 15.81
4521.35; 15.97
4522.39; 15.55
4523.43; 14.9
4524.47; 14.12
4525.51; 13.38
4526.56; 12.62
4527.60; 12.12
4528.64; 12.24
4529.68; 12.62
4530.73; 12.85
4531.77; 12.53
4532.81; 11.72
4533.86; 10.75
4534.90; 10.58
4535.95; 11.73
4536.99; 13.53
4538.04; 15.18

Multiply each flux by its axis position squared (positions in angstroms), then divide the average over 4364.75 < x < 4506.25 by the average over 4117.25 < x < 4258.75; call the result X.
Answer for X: 1.98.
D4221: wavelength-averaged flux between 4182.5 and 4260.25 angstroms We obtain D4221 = 6.08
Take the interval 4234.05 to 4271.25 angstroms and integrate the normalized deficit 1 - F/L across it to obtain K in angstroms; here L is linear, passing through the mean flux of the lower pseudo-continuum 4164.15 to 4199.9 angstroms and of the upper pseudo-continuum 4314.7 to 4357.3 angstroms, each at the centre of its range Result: 8.5 angstroms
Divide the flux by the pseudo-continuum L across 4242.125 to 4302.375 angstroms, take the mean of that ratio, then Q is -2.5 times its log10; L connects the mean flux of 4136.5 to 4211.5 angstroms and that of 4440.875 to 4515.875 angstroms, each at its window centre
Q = 0.39 mag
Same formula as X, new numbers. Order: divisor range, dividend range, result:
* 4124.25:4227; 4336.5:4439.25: 1.65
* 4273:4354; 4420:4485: 1.57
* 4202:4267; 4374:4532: 2.36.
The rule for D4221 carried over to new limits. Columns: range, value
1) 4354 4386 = 10.2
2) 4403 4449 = 11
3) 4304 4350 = 9.11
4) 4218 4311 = 5.89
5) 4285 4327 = 7.18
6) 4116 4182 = 7.42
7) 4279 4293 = 6.56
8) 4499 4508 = 15.1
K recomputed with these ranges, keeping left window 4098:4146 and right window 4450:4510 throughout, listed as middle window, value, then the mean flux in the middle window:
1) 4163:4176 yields 1.5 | 6.99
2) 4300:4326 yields 6.9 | 7.62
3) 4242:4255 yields 4.6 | 5.98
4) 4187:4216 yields 3.3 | 7.5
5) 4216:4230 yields 9.1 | 3.09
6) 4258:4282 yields 6.8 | 6.91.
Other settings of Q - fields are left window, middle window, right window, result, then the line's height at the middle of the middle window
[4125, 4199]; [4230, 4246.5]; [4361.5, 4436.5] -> 0.40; 8.46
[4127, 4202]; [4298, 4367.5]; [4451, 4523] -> 0.17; 10.7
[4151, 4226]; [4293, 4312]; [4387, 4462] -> 0.31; 8.96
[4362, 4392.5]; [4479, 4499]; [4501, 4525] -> 0.05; 14.5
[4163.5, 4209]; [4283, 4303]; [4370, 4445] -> 0.36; 9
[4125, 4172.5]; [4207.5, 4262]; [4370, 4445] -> 0.48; 8.45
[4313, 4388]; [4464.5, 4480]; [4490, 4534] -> -0.06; 13.3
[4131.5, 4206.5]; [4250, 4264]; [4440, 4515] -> 0.47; 9.11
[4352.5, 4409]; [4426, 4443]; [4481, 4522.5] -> 0.10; 12.2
